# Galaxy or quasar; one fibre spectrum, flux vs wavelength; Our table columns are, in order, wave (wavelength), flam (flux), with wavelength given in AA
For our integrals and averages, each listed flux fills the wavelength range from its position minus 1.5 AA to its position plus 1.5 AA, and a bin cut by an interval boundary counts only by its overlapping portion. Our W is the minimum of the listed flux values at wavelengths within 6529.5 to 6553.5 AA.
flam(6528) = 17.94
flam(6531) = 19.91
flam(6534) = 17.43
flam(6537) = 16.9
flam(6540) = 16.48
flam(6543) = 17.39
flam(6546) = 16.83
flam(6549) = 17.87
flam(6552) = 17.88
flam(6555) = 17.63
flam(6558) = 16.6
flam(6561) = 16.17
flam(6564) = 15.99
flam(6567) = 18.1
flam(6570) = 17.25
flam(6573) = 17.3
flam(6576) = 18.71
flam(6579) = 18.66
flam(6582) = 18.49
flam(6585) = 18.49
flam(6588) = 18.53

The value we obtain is 16.48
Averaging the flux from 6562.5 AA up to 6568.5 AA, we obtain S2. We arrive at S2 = 17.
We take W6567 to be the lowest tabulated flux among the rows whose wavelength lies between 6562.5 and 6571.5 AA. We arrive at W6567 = 15.99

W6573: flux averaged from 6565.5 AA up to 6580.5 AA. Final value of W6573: 18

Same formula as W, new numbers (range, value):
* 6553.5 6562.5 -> 16.17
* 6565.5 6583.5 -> 17.25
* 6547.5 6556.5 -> 17.63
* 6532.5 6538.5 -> 16.9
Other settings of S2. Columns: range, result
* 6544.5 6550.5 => 17.3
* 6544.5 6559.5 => 17.4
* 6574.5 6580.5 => 18.7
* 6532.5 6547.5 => 17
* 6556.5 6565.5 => 16.3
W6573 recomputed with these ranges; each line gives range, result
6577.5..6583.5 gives 18.6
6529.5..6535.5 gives 18.7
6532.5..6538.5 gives 17.2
